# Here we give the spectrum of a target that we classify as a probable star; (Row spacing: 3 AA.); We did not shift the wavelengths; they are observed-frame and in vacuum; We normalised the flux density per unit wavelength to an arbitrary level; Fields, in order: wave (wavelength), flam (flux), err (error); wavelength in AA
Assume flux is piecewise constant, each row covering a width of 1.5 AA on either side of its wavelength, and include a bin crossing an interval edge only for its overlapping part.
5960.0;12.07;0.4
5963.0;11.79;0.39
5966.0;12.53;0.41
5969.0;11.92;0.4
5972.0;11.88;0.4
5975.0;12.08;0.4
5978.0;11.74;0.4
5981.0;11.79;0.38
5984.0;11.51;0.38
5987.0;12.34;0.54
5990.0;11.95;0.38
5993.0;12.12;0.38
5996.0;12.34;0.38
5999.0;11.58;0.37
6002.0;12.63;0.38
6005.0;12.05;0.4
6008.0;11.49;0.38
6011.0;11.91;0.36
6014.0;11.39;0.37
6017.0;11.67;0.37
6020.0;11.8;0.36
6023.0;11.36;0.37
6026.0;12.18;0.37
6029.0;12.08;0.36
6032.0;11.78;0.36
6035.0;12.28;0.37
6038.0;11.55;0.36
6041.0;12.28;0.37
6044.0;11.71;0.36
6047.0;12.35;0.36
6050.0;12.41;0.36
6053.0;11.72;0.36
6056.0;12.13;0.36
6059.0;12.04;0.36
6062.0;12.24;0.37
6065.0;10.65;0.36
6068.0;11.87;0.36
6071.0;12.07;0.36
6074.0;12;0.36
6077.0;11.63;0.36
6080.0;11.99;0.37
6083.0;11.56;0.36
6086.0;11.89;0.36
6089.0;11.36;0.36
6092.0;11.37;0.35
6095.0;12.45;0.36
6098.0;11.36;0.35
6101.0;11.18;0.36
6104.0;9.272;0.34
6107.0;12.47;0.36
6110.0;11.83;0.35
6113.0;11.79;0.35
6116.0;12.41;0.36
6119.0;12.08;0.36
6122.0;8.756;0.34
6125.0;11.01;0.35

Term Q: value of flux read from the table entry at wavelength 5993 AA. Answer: 12.12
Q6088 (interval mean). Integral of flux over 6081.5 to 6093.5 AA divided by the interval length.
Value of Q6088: 11.5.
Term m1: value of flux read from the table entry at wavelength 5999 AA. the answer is 11.58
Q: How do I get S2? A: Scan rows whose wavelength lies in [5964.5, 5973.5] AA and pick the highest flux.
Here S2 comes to 12.53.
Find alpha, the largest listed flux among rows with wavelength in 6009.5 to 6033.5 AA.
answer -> 12.18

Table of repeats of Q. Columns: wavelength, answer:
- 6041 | 12.28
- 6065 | 10.65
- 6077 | 11.63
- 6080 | 11.99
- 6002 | 12.63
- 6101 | 11.18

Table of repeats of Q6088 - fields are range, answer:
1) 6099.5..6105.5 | 10.2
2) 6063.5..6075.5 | 11.6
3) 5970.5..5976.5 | 12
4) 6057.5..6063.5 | 12.1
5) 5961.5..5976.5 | 12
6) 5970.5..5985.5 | 11.8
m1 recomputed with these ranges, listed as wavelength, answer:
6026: 12.18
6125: 11.01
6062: 12.24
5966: 12.53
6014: 11.39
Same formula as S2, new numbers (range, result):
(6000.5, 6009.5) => 12.63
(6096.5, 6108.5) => 12.47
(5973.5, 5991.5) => 12.34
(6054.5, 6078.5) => 12.24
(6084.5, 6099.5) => 12.45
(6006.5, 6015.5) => 11.91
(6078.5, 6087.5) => 11.99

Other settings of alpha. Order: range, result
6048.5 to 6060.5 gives 12.41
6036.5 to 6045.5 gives 12.28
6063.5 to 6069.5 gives 11.87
